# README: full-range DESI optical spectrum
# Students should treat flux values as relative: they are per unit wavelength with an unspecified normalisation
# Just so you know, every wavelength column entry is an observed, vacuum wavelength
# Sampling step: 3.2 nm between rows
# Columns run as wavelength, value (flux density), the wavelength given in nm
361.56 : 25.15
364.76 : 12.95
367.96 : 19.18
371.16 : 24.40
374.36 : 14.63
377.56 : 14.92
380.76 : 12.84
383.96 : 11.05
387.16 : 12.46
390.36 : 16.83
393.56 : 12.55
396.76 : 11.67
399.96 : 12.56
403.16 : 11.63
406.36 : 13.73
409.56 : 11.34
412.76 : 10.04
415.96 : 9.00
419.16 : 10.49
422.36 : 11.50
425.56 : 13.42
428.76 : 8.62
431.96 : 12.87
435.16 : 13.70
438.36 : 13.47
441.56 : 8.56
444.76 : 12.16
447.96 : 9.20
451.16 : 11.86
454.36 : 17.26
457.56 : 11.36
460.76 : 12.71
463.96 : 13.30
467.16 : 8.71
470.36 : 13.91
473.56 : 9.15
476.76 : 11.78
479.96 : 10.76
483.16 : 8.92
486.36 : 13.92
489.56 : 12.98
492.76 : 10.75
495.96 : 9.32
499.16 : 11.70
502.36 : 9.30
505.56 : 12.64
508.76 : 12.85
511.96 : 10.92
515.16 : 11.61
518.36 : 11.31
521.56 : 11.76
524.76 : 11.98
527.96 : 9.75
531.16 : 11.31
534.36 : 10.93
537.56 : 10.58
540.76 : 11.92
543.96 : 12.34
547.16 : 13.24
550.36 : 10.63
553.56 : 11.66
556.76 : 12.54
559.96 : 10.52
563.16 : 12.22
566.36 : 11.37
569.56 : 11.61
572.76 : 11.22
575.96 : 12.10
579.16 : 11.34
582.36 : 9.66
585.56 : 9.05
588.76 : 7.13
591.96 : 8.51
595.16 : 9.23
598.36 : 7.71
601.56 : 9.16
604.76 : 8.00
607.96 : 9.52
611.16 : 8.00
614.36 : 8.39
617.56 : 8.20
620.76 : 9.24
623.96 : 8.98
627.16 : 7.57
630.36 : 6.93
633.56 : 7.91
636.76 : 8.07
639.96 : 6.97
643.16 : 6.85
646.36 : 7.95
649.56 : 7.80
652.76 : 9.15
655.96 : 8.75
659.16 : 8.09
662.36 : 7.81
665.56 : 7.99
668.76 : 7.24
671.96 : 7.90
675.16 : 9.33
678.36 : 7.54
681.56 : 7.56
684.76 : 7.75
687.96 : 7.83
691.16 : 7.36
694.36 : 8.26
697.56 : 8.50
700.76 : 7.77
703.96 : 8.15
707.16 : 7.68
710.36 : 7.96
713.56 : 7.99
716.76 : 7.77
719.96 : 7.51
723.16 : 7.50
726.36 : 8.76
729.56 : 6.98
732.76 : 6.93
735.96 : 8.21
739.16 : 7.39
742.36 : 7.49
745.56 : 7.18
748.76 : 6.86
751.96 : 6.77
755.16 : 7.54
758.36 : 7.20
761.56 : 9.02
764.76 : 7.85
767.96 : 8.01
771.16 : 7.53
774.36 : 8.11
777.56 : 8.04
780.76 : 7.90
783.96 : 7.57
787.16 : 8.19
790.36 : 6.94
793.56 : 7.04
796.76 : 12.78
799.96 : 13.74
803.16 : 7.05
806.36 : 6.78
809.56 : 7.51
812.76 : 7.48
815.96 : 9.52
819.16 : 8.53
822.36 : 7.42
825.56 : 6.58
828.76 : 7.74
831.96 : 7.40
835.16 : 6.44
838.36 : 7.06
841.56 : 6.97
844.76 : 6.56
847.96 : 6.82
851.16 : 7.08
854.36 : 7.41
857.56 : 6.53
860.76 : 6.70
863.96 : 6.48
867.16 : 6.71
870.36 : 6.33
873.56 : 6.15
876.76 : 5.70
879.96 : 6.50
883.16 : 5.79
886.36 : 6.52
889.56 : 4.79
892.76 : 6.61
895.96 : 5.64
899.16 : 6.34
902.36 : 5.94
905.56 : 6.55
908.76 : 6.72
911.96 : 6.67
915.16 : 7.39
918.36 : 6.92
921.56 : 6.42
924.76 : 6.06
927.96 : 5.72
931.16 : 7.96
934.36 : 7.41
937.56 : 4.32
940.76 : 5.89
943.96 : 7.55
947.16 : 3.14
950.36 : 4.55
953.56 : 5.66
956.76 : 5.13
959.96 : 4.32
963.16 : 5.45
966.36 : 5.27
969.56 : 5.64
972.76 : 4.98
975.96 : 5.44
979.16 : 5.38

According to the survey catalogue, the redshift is 0.22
